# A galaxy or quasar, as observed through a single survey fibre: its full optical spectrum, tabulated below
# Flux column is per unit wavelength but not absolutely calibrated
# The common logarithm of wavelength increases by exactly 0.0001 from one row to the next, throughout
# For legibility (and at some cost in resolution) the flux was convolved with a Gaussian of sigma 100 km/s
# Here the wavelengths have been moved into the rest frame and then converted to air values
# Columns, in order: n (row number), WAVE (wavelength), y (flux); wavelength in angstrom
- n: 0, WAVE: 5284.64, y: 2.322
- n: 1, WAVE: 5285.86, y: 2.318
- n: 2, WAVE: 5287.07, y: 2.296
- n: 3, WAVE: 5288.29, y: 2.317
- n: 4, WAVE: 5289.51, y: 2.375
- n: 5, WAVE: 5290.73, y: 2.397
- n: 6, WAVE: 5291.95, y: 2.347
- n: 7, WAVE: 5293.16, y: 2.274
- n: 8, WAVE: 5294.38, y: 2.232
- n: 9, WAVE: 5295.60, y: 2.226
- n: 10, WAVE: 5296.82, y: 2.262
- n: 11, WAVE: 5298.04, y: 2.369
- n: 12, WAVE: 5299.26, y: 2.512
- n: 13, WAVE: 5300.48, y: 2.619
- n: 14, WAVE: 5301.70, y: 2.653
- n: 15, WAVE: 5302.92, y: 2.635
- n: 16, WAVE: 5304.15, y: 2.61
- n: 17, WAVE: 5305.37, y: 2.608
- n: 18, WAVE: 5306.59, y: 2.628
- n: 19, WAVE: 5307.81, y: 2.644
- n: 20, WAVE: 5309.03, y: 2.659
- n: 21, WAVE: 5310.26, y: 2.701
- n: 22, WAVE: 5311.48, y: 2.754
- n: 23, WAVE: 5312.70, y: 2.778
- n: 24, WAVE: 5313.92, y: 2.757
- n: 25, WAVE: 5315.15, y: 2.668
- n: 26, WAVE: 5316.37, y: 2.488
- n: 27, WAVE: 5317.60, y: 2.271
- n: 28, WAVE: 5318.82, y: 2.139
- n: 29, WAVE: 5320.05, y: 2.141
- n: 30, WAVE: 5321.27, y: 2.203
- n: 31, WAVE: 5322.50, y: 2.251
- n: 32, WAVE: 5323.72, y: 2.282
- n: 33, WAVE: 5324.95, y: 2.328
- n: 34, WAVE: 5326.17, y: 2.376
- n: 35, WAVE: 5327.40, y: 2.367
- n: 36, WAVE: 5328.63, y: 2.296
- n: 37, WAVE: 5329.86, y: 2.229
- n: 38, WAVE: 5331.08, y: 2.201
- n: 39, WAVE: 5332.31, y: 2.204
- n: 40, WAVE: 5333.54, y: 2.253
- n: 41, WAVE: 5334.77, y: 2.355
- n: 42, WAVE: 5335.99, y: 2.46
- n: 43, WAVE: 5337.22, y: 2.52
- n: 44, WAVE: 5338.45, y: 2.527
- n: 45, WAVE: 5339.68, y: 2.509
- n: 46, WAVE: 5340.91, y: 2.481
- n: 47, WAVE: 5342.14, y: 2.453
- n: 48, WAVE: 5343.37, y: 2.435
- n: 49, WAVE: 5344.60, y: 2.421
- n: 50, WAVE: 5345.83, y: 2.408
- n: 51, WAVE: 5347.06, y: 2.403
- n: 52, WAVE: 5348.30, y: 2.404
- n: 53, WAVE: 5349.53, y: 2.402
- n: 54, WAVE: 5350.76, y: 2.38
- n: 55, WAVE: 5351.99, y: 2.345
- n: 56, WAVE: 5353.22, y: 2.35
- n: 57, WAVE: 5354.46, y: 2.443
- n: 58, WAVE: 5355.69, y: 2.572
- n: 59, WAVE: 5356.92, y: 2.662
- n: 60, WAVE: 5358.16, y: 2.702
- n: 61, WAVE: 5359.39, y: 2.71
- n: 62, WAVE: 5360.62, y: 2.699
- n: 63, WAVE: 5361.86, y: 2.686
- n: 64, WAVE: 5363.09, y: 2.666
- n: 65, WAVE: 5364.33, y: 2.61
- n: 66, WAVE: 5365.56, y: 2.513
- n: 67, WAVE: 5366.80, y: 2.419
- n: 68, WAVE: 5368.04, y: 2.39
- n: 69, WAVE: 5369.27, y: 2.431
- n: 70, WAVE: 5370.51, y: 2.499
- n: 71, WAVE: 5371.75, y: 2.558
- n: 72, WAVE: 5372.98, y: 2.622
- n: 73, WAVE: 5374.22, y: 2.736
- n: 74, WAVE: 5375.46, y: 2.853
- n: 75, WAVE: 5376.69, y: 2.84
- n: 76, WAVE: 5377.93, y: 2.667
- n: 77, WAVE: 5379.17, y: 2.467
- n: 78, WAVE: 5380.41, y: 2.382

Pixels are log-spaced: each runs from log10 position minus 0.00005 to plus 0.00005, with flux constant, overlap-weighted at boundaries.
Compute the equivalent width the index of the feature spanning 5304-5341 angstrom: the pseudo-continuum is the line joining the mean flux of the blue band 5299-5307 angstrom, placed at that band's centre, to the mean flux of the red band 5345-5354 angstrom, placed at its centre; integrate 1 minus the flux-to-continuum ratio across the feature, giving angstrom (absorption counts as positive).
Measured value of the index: 1.2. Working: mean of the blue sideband 2.61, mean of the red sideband 2.38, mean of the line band 2.44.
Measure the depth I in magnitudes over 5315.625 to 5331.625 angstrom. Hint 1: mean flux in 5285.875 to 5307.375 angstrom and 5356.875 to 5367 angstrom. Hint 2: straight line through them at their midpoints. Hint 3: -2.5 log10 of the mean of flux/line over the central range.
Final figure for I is 0.11 mag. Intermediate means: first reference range 2.43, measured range 2.28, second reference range 2.64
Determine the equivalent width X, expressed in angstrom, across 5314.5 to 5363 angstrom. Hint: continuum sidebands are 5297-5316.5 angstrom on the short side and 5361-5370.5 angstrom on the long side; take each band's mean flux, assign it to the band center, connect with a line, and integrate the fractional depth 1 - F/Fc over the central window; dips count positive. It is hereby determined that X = 3.00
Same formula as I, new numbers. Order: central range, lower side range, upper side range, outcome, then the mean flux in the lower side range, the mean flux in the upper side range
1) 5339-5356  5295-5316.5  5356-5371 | 0.07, 2.59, 2.58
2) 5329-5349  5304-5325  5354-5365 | 0.08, 2.5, 2.64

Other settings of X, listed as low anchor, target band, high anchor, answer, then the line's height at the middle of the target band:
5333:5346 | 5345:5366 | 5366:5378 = -0.1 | 2.52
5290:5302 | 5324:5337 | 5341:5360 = 0.7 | 2.44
